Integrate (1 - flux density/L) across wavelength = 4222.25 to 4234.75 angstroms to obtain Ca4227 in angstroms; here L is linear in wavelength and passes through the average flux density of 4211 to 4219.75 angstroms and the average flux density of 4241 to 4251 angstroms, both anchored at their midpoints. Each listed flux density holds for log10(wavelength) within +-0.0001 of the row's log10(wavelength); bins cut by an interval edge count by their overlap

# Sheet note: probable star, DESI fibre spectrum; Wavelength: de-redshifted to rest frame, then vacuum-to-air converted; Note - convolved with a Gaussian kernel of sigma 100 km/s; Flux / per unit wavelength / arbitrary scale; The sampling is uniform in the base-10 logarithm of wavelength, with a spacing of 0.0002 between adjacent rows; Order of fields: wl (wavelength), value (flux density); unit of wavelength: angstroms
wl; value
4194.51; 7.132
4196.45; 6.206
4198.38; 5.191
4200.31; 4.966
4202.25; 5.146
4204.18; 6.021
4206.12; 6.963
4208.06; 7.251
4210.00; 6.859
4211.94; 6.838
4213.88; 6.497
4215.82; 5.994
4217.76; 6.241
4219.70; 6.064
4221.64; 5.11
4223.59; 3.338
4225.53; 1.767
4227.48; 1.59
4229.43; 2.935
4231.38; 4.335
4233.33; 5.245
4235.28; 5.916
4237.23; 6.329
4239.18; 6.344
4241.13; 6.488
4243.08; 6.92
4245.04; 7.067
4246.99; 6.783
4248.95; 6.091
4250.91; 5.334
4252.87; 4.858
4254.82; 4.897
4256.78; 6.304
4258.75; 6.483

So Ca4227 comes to 6.0 angstroms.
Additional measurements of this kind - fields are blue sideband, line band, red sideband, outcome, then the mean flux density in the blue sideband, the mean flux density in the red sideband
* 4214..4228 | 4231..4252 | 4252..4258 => -4.42 angstroms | 4.52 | 5.41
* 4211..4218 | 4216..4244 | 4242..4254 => 6.05 angstroms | 6.41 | 6.16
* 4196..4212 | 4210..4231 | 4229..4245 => 4.32 angstroms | 6.12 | 5.74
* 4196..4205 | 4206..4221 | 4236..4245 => -1.87 angstroms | 5.46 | 6.56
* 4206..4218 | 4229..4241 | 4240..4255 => 1.76 angstroms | 6.67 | 6.12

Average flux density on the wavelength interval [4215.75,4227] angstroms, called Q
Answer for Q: 4.52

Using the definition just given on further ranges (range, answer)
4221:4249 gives 5.05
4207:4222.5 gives 6.37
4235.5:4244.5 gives 6.5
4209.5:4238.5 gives 4.99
